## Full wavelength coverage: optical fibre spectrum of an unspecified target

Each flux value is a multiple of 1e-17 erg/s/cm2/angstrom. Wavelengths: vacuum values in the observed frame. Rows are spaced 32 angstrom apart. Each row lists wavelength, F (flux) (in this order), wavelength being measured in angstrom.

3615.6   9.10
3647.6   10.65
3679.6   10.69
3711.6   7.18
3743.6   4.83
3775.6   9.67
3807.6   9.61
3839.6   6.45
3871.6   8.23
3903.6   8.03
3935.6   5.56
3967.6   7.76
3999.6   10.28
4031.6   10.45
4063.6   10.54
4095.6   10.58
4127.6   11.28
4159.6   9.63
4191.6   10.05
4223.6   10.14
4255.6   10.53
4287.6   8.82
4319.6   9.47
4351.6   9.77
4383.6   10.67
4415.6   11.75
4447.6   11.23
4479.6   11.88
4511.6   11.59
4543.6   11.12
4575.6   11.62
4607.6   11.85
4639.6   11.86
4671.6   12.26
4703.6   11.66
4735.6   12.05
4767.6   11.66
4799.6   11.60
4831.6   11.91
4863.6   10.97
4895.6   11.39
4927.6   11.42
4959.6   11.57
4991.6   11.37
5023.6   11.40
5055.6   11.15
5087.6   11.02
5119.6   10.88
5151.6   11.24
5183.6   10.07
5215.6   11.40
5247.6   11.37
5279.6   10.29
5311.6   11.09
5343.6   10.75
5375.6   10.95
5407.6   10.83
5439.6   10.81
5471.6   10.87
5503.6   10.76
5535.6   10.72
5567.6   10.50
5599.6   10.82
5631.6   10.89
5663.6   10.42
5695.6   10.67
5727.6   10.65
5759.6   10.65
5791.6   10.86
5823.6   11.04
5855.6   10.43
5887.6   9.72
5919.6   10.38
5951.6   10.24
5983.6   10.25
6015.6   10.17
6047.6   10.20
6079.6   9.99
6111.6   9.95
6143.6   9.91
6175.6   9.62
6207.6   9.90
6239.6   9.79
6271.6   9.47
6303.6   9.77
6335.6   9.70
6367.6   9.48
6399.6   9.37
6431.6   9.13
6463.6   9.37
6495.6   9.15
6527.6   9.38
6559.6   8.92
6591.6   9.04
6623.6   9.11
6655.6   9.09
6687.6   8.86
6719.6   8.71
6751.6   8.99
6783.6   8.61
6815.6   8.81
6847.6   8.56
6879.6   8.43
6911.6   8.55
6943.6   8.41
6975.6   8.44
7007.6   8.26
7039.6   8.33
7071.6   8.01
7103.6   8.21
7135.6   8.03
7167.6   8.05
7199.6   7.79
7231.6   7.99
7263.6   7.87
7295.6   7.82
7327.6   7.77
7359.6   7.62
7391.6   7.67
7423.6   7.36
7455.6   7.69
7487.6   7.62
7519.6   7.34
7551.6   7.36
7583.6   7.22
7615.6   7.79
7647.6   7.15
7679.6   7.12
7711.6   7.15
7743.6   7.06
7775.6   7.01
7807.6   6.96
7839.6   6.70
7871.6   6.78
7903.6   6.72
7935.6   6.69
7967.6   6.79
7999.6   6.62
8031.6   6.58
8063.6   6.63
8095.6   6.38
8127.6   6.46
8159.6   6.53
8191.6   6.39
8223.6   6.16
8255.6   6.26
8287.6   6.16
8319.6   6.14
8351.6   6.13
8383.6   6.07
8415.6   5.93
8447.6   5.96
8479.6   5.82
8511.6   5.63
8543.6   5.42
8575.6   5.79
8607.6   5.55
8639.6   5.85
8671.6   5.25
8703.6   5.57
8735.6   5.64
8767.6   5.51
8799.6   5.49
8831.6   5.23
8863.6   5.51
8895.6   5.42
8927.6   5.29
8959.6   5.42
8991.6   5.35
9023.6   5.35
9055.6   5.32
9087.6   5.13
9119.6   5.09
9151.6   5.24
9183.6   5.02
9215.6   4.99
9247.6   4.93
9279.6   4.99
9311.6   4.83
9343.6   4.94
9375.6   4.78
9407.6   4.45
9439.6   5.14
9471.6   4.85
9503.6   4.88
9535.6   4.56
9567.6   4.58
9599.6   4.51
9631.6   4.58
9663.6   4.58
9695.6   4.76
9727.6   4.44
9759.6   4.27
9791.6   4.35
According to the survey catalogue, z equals 0.00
